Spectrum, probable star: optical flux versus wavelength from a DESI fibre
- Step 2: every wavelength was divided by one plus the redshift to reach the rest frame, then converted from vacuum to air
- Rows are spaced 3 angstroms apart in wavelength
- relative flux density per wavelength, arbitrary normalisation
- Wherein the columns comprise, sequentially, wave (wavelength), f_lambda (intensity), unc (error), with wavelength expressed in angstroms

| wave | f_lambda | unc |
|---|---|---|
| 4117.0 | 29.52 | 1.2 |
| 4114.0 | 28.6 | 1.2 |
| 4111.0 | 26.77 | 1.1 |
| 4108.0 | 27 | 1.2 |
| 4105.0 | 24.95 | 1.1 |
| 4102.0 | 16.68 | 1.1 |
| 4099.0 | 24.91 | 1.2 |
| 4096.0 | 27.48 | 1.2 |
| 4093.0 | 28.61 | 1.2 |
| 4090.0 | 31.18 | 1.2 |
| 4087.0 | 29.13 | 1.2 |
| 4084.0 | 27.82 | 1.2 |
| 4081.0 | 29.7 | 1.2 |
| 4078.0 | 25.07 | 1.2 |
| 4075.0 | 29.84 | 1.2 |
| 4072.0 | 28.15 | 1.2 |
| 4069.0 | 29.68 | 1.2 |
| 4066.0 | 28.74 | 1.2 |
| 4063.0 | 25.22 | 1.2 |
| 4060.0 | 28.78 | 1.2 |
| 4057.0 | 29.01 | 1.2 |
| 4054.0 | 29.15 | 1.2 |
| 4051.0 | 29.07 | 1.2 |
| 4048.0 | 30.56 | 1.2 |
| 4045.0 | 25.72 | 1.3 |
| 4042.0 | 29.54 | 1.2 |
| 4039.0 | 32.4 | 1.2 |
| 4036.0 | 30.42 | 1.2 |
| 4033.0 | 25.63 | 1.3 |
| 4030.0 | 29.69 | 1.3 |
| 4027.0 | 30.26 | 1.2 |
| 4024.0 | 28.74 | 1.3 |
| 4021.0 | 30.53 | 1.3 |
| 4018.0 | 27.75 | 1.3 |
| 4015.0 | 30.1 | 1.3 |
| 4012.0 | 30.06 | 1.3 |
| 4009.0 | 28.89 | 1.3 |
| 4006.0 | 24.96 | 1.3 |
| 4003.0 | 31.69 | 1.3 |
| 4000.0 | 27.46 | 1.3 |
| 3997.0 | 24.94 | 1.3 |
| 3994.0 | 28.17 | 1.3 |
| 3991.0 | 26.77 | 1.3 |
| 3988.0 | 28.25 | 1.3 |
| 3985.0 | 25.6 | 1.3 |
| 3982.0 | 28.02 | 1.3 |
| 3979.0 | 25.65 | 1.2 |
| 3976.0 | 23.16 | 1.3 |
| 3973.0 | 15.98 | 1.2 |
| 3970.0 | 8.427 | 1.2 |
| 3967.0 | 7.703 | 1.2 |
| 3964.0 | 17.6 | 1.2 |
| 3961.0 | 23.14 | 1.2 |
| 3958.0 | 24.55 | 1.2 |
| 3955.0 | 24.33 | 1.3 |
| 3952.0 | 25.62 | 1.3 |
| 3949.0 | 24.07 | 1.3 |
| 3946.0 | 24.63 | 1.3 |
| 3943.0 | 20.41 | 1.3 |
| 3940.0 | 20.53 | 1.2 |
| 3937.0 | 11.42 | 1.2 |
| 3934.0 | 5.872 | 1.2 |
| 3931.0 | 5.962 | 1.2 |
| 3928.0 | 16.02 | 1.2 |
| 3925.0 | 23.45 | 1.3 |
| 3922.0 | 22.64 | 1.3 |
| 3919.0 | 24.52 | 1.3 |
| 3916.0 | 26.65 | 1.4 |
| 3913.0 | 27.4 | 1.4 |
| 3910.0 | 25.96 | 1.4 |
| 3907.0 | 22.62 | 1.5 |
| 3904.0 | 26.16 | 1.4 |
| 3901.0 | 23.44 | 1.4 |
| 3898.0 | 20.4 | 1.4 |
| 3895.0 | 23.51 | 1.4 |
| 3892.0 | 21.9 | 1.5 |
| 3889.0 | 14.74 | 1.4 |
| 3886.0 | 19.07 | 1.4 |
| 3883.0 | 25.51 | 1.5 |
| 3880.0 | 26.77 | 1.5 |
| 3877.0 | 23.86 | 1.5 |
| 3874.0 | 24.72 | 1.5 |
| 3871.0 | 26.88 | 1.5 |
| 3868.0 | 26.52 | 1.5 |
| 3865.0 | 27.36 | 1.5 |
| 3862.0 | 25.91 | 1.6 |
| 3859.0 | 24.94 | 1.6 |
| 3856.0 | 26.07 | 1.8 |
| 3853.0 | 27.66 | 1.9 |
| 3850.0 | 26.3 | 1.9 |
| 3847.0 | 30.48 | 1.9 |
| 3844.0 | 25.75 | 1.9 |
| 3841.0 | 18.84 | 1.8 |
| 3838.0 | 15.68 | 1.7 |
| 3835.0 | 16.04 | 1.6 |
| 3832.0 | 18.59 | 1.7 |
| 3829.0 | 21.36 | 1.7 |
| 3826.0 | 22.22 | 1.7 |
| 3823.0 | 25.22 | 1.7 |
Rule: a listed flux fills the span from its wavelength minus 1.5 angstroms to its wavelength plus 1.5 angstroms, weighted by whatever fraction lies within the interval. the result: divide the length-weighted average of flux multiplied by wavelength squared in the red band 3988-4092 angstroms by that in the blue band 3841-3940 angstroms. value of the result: 1.36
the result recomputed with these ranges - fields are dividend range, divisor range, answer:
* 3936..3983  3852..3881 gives 0.82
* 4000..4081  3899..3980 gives 1.50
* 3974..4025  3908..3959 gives 1.37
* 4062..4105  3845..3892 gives 1.21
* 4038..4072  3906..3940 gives 1.60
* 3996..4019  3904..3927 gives 1.20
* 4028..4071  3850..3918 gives 1.28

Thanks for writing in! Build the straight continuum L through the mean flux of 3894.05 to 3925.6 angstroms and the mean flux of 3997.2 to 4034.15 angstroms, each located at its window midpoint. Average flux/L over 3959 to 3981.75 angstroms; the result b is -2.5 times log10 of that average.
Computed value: 0.43 mag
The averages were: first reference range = 24.3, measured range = 18.1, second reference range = 28.7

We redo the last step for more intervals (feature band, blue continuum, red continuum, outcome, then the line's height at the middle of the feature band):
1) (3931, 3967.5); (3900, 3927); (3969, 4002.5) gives 0.28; 24.5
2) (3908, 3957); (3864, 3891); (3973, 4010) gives 0.21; 25.1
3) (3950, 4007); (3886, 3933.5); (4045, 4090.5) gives 0.06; 24.5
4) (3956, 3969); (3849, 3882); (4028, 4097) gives 0.45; 27.4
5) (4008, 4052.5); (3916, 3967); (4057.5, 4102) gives -0.18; 24.8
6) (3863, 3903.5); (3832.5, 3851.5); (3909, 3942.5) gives -0.15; 20.6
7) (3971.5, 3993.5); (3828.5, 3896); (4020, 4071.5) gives 0.09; 27.1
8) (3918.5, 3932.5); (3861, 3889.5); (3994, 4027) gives 0.39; 26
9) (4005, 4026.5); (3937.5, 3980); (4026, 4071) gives -0.13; 25.7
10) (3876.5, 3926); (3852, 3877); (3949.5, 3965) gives 0.07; 25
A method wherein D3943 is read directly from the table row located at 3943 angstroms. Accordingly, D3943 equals 20.41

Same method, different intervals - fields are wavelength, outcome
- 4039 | 32.4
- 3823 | 25.22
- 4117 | 29.52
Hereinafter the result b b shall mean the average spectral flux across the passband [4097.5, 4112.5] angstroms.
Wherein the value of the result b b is 24.1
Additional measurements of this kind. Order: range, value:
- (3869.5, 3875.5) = 25.8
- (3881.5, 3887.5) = 22.3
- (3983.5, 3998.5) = 26.7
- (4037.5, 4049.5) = 29.6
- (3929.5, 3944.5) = 12.8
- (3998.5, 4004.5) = 29.6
